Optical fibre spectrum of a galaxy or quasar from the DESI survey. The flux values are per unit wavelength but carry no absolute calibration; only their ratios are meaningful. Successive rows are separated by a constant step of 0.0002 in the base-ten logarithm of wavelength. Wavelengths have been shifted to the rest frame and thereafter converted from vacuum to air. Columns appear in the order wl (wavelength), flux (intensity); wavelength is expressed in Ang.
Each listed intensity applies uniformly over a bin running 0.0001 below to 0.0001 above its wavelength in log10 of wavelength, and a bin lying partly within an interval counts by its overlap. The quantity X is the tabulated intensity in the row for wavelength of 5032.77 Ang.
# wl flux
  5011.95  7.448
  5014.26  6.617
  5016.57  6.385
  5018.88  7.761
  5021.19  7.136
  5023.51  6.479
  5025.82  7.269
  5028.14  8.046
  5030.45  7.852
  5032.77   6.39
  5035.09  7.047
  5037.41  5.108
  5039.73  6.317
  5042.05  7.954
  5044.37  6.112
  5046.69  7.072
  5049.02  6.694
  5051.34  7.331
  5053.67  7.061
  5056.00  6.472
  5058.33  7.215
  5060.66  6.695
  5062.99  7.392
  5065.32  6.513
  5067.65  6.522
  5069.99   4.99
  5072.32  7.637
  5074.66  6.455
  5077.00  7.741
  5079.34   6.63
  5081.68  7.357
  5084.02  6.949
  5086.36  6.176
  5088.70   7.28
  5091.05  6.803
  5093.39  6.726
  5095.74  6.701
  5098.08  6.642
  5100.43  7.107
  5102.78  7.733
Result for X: 6.39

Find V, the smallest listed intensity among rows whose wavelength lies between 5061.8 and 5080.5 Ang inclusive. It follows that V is 4.99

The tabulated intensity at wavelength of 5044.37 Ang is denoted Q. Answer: 6.112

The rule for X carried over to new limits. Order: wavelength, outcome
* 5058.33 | 7.215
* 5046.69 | 7.072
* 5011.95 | 7.448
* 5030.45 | 7.852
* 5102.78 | 7.733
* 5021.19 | 7.136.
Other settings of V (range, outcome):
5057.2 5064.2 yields 6.695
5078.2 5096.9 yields 6.176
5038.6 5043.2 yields 6.317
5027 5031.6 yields 7.852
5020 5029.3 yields 6.479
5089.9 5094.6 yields 6.726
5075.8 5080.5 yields 6.63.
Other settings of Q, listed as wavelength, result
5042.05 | 7.954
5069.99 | 4.99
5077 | 7.741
